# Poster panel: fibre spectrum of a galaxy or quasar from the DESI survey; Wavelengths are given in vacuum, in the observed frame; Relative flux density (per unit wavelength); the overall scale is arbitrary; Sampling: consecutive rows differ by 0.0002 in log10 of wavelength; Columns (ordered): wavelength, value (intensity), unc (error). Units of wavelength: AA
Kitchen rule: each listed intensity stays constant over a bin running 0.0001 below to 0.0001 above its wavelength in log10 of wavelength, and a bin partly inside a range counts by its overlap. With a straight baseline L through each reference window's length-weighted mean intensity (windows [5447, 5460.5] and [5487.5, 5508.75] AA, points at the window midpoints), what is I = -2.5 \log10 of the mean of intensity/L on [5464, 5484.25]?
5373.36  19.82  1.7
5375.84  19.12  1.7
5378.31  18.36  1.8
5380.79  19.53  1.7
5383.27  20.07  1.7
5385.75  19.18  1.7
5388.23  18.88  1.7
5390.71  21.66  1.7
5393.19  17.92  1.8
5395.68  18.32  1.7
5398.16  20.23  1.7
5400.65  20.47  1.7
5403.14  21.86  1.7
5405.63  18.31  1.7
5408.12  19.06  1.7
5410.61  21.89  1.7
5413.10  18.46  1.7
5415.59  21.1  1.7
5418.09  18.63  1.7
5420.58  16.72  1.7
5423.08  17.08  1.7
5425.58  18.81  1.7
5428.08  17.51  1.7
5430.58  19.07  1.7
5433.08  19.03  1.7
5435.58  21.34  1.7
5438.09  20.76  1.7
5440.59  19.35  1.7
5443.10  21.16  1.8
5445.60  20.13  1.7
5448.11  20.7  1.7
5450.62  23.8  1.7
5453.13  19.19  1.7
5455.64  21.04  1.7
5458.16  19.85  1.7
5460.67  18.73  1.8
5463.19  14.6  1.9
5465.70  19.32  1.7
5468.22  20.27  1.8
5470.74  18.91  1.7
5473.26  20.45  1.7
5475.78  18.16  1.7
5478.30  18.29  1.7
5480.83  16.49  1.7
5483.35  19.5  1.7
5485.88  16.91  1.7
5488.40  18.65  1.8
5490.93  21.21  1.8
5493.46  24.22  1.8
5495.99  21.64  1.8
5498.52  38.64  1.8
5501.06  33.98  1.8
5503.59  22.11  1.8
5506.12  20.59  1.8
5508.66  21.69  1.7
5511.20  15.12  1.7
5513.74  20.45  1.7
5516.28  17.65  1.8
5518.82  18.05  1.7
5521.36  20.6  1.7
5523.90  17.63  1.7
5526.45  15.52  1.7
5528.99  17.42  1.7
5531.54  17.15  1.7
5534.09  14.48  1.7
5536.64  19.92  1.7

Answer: 0.20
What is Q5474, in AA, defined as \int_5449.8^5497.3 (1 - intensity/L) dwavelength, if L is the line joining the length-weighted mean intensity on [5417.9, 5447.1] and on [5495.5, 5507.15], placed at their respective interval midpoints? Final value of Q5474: 9.3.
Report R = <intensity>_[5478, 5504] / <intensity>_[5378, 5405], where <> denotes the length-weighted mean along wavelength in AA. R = 1.17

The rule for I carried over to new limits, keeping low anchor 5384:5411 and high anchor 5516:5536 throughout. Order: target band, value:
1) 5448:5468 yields -0.056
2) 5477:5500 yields -0.207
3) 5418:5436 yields 0.046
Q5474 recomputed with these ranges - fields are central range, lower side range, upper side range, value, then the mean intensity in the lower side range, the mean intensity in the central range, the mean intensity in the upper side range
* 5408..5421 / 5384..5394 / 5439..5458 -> 0.3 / 19.5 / 19.5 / 20.7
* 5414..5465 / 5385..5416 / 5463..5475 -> -0.2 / 19.8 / 19.4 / 19.1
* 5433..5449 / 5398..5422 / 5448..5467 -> -0.7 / 19.6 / 20.4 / 19.6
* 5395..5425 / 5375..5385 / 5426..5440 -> 0.1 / 19.3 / 19.4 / 19.5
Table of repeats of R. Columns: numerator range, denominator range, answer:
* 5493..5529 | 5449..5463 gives 1.09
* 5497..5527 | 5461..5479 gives 1.18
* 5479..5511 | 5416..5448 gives 1.18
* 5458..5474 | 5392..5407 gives 0.96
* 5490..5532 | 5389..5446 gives 1.10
